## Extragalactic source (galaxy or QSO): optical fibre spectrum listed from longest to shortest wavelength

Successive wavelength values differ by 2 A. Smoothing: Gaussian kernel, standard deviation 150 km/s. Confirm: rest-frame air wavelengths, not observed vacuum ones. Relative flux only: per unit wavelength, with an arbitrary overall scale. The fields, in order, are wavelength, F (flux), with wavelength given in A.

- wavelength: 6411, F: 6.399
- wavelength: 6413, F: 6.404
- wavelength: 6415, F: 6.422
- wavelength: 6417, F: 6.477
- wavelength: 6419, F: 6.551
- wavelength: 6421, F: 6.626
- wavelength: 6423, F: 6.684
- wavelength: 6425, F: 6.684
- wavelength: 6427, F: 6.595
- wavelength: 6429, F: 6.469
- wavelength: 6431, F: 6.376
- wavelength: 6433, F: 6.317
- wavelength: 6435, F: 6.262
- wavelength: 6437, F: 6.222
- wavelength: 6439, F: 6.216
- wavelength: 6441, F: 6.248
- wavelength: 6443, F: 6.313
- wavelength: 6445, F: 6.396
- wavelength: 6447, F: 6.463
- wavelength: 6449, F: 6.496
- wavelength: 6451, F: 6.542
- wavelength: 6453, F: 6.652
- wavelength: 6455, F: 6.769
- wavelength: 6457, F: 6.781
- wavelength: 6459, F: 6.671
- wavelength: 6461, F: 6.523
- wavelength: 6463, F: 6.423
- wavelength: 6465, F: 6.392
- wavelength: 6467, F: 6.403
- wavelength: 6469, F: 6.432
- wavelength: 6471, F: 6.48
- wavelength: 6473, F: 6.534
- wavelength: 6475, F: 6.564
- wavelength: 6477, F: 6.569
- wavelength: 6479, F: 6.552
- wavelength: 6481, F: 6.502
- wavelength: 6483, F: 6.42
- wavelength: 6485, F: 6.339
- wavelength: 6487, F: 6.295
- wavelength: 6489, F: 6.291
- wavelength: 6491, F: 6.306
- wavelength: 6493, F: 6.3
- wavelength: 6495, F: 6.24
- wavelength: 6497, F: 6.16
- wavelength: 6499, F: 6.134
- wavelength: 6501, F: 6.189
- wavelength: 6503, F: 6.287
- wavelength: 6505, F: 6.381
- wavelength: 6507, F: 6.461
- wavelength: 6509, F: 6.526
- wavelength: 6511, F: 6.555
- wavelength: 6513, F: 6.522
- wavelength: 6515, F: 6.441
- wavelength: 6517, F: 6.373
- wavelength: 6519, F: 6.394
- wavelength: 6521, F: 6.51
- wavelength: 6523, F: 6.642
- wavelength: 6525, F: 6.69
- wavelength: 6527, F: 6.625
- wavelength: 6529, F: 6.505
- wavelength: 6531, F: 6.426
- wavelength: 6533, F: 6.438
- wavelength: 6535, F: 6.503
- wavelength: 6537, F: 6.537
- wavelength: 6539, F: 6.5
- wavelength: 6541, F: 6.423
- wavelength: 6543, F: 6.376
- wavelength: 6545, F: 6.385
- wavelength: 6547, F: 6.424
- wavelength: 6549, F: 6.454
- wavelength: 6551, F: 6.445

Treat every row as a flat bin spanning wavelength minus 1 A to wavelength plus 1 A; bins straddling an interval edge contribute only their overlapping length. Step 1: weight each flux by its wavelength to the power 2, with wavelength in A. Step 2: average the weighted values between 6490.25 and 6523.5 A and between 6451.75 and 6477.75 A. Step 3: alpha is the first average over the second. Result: 0.99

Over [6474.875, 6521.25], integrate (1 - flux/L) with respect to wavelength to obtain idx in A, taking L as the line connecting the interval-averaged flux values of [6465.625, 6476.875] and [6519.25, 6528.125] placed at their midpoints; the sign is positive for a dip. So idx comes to 1.1 A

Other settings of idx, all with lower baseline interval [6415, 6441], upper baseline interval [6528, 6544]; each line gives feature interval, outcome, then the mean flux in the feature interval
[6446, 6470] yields -0.3 A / 6.55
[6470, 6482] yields -0.1 A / 6.53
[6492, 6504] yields 0.4 A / 6.22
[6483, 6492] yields 0.2 A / 6.32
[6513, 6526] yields -0.1 A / 6.51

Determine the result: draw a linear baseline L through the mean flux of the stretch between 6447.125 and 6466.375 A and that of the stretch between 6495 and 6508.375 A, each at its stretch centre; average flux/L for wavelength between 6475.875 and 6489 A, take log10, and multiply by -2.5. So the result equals -0.01 mag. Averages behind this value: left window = 6.57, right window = 6.27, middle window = 6.44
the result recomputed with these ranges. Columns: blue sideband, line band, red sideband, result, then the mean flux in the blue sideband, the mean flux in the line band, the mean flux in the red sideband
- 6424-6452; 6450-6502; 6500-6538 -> 0.00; 6.4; 6.44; 6.47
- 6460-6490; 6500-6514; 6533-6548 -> 0.01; 6.45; 6.42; 6.45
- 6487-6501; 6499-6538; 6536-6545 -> -0.02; 6.24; 6.47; 6.45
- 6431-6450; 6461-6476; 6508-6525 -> -0.01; 6.33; 6.47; 6.51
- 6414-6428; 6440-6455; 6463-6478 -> 0.01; 6.58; 6.47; 6.48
